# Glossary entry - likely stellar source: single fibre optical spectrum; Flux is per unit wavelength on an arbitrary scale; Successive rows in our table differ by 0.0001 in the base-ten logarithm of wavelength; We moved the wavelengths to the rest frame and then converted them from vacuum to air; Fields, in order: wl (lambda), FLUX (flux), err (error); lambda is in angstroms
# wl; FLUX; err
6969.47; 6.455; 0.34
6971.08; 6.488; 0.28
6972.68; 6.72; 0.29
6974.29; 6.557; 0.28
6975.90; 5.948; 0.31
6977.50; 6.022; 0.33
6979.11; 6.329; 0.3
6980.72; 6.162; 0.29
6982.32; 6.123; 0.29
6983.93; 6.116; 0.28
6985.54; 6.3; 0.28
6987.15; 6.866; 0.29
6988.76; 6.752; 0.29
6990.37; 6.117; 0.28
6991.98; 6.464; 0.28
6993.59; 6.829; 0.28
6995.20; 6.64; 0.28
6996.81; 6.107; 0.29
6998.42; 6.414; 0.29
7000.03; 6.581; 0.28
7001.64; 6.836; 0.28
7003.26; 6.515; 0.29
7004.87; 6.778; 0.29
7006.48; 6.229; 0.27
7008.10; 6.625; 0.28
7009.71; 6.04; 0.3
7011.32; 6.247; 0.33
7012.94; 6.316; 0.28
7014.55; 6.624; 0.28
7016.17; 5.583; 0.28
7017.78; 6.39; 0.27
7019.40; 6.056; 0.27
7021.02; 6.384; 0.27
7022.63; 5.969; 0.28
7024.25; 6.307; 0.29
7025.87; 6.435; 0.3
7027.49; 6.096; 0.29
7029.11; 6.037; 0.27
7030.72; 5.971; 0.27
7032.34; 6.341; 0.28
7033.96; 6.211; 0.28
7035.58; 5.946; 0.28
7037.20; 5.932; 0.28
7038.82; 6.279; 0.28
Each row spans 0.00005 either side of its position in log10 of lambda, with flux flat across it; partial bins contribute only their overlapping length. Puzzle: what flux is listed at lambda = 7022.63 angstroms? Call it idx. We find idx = 5.969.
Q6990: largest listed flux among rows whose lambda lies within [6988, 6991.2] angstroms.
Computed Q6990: 6.752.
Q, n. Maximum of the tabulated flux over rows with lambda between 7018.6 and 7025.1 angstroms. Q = 6.384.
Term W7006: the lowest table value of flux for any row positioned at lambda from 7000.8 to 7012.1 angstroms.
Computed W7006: 6.04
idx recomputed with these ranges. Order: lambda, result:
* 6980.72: 6.162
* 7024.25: 6.307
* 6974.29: 6.557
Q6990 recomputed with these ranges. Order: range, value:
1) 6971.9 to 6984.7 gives 6.72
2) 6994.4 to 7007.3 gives 6.836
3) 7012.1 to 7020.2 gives 6.624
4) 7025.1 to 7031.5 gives 6.435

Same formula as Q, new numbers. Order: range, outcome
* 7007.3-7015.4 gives 6.625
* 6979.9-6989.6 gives 6.866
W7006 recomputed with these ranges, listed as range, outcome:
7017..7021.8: 6.056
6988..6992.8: 6.117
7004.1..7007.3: 6.229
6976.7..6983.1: 6.022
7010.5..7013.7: 6.247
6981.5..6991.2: 6.116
